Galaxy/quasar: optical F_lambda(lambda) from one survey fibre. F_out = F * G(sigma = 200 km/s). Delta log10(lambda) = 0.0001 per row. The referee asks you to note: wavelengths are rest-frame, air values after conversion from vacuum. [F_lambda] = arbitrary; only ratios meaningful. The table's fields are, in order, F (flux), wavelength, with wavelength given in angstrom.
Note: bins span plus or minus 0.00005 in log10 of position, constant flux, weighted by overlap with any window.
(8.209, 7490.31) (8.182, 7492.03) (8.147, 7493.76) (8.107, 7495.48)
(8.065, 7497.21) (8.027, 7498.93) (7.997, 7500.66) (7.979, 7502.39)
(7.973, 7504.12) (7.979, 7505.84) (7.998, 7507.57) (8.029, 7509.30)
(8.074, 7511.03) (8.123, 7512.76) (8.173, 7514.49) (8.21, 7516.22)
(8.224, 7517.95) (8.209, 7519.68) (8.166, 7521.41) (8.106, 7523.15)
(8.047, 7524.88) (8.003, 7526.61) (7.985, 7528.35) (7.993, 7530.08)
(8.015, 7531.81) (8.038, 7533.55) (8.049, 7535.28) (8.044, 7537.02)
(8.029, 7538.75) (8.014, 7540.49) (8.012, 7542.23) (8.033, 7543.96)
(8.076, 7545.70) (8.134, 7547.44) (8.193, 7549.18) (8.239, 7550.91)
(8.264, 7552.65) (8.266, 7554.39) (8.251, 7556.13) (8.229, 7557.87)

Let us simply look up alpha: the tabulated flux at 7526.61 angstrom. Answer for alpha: 8.003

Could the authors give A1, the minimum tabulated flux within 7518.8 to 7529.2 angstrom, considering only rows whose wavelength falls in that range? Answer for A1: 7.985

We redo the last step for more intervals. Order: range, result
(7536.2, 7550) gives 8.012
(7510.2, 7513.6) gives 8.074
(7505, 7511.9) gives 7.979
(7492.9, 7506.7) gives 7.973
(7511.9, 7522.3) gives 8.123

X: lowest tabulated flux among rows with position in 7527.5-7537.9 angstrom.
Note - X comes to 7.985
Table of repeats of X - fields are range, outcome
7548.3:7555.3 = 8.193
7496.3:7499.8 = 8.027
